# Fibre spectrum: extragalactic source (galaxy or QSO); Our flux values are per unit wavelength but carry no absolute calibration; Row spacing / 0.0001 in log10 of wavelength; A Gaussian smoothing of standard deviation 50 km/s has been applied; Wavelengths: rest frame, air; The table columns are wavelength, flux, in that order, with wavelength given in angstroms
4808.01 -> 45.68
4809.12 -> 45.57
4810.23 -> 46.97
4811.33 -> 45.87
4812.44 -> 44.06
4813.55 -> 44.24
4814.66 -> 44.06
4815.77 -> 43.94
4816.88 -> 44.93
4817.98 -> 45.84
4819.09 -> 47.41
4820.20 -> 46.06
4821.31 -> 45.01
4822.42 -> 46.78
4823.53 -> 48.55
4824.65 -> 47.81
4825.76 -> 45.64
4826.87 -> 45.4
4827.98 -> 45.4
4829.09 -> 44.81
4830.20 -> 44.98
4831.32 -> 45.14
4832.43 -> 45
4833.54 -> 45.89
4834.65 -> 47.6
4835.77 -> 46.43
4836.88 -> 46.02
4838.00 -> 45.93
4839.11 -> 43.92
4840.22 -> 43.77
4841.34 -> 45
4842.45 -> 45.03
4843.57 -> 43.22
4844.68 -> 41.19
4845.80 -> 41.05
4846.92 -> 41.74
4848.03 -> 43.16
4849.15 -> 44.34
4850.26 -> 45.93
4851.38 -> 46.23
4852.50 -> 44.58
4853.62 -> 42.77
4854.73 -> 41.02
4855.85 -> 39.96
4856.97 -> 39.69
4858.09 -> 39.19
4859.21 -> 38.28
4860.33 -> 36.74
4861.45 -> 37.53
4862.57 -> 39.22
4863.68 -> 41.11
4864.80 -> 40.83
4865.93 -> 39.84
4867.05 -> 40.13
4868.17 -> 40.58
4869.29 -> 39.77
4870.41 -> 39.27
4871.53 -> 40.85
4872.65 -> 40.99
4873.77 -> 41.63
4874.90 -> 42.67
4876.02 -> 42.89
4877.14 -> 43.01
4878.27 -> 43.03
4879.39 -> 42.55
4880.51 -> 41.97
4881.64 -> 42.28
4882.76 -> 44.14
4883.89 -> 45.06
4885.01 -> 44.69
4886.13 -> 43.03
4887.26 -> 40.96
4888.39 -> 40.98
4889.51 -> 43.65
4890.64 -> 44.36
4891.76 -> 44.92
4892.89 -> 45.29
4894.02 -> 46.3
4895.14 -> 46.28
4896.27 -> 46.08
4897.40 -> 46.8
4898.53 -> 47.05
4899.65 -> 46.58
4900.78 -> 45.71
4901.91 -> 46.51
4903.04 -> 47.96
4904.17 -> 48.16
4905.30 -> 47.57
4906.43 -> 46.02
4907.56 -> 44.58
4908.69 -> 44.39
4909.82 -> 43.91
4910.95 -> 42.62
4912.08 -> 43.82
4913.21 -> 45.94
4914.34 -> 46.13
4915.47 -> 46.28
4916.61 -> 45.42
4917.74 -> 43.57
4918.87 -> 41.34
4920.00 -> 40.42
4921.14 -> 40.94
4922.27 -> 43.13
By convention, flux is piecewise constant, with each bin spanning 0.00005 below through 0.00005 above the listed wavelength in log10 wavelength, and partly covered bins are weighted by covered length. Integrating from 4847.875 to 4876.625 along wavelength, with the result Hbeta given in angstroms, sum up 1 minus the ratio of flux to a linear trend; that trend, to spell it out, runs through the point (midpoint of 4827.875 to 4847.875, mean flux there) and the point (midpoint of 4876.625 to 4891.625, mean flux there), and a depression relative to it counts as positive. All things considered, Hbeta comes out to 1.8 angstroms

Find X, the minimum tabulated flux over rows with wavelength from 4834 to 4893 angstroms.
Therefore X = 36.74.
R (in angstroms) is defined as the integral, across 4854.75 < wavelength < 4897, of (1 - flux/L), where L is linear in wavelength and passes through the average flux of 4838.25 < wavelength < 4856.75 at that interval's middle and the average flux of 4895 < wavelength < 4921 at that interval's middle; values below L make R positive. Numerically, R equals 2.2 angstroms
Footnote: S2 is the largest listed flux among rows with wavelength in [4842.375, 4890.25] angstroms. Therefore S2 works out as 46.23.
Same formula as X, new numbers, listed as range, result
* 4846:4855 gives 41.02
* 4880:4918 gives 40.96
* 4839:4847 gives 41.05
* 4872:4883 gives 40.99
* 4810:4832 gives 43.94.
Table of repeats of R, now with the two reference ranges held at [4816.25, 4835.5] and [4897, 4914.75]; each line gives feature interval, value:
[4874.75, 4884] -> 0.6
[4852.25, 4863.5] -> 1.5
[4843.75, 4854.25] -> 0.6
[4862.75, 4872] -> 1.1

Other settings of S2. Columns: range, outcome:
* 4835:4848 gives 46.43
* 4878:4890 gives 45.06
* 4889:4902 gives 47.05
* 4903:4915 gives 48.16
